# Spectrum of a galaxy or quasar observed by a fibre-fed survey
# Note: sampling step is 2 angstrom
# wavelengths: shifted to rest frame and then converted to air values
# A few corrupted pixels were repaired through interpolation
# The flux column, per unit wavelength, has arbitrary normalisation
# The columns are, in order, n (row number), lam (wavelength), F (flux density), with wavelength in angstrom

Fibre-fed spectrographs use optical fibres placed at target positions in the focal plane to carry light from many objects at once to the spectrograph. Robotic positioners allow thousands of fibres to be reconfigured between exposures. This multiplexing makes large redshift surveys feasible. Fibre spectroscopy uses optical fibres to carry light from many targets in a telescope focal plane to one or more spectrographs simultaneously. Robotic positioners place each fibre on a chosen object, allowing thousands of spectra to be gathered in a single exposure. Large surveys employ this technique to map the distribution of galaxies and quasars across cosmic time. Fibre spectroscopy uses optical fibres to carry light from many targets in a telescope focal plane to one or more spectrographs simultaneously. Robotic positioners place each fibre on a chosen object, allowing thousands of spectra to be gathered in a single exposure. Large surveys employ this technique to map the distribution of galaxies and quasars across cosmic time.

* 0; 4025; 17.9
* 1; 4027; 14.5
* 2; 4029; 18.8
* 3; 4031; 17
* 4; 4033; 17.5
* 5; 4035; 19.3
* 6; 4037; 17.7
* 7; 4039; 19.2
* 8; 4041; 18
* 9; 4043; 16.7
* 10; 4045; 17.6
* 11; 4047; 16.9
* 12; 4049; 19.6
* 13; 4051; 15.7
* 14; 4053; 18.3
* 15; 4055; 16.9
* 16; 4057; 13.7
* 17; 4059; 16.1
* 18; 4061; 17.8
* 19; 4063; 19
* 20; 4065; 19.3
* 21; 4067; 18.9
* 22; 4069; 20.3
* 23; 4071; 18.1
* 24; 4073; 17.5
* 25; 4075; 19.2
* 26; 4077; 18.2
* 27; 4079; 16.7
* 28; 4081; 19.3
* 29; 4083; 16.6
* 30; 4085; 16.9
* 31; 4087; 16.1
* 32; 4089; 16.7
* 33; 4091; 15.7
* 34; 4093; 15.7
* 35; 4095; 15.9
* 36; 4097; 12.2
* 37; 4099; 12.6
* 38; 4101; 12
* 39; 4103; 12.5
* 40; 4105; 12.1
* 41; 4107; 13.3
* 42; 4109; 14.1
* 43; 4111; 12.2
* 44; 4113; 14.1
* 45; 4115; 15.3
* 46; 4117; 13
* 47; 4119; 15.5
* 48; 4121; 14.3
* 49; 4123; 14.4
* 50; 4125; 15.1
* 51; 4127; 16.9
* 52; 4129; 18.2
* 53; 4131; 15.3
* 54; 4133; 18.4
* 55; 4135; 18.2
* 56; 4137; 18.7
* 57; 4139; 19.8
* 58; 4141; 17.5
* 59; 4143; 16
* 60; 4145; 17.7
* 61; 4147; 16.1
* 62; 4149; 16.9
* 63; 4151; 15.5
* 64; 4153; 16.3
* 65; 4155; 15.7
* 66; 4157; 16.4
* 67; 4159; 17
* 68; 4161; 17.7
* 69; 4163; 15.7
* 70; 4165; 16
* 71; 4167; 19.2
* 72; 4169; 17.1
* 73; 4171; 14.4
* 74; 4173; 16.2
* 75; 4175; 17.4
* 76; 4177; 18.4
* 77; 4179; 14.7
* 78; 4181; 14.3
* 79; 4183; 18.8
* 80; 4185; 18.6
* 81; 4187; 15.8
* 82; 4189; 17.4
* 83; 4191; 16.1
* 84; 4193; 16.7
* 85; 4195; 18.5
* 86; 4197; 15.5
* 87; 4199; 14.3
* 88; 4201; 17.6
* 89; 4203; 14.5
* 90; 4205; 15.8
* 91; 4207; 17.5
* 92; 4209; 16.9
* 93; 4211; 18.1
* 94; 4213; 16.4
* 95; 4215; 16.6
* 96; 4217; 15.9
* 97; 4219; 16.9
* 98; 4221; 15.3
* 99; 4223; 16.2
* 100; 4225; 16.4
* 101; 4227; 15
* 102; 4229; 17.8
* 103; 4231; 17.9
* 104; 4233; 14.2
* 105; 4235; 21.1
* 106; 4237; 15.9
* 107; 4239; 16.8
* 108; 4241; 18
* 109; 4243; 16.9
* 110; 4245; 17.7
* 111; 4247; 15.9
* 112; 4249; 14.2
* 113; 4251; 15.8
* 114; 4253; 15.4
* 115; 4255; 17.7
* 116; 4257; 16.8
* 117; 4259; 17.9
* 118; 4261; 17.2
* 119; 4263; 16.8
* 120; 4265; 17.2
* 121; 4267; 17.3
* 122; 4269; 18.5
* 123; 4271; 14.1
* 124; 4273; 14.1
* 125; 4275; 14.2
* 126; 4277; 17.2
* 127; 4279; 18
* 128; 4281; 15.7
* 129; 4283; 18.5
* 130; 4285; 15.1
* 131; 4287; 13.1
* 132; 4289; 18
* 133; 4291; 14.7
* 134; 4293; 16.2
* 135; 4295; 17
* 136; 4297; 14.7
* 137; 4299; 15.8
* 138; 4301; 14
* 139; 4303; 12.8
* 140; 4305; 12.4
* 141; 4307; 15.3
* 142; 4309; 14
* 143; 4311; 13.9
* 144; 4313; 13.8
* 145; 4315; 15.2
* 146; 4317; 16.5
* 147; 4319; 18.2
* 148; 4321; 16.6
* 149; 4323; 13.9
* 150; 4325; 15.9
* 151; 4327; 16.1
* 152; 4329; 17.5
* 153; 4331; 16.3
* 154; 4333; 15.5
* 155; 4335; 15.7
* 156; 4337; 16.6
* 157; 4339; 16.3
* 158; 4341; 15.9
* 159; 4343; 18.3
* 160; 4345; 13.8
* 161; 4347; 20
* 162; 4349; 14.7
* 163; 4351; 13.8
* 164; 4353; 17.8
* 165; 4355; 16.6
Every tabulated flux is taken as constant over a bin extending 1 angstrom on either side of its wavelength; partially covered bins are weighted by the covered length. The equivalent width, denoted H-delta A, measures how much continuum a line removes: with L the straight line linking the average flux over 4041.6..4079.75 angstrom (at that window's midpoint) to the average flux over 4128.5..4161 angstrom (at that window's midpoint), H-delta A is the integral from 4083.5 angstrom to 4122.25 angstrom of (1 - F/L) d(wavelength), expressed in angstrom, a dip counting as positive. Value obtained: 7.0 angstrom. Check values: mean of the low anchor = 17.7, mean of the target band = 14.3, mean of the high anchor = 17.1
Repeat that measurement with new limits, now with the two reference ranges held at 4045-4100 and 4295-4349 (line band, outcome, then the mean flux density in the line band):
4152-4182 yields 0.11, 16.4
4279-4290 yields -0.31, 16.3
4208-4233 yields -0.53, 16.5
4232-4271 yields -2.05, 16.8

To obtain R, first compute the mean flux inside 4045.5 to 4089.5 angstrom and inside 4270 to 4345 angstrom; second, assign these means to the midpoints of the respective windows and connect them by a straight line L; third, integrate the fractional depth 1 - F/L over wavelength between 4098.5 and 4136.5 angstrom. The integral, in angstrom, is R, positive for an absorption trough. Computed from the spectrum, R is 5.5 angstrom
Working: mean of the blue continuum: 17.6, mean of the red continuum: 15.6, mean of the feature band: 14.7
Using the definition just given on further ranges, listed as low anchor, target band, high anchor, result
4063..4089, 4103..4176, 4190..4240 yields 5.7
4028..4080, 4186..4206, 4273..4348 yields 0.5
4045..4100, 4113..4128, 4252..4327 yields 1.7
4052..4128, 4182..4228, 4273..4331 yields -2.6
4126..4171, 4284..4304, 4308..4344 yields 1.2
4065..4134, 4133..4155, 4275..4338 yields -2.2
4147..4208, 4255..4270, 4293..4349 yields -1.3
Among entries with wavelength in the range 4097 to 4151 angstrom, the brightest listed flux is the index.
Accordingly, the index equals 19.8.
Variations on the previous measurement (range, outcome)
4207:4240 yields 21.1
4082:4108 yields 16.9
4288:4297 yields 18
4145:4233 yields 19.2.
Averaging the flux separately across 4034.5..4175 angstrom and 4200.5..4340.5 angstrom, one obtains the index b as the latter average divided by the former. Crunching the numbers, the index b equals 0.98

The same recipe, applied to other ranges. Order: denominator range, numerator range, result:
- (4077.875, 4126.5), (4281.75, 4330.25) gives 1.05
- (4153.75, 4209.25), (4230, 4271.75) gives 1.02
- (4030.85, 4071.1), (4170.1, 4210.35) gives 0.93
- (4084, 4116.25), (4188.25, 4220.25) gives 1.16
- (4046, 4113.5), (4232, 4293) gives 1.02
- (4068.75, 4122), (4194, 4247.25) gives 1.09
